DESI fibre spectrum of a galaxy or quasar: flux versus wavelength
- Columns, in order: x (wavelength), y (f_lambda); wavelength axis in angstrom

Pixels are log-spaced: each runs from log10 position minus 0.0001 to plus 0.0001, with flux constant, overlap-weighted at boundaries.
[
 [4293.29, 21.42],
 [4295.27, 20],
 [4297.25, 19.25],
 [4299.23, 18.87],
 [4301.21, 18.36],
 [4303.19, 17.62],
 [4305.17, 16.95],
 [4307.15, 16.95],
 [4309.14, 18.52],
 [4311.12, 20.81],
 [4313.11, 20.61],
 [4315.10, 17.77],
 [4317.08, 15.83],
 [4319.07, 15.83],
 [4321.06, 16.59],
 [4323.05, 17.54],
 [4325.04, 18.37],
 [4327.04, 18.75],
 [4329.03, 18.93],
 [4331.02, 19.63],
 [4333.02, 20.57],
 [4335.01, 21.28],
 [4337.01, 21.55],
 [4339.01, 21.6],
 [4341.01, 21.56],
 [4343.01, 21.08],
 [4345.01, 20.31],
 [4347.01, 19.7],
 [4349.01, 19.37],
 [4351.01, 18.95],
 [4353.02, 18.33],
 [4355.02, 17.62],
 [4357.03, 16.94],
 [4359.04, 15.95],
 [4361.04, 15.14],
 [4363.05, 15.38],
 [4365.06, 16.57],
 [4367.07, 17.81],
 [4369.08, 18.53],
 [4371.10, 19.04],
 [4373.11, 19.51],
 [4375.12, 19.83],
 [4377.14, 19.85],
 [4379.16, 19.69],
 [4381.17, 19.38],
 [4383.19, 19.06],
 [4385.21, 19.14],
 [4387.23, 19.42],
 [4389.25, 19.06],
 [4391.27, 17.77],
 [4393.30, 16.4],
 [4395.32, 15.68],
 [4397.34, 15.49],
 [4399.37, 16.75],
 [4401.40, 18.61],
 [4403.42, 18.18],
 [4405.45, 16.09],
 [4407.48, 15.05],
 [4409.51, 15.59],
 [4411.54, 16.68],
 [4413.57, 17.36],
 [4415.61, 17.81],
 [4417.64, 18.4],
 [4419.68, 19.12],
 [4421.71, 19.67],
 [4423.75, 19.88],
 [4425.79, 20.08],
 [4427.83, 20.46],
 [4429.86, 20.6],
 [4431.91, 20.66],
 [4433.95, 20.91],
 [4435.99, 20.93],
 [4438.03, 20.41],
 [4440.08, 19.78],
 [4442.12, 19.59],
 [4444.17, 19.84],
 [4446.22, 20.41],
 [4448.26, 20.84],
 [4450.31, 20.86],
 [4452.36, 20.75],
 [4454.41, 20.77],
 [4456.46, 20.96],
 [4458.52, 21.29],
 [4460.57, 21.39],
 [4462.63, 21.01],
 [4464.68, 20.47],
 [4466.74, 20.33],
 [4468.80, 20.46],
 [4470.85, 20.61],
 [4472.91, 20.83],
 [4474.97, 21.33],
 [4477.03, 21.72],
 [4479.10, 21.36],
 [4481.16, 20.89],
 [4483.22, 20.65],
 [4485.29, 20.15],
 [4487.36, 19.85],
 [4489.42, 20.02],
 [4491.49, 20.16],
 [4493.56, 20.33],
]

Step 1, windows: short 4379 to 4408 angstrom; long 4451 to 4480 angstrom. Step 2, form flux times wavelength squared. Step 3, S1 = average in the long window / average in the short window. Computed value 1.2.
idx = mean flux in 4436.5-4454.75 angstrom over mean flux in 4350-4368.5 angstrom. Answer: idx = 1.20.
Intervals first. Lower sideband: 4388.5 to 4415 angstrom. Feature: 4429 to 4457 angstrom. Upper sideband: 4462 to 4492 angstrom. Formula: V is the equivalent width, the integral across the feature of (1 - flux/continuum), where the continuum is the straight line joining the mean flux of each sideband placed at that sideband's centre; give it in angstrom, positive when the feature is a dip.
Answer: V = -2.36 angstrom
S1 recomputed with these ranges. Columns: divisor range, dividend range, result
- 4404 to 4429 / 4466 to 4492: 1.18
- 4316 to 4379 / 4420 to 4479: 1.16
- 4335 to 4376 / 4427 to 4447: 1.12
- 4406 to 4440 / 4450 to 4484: 1.13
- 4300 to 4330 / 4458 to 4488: 1.25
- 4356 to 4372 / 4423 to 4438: 1.25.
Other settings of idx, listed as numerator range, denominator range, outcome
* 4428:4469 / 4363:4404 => 1.13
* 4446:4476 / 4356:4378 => 1.18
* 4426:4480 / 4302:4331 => 1.15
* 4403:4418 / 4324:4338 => 0.84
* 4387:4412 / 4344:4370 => 0.95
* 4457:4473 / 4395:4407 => 1.24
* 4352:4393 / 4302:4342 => 0.96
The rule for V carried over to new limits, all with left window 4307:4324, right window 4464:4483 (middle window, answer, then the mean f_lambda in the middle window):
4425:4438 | -0.33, 20.6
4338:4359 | -1.01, 19.4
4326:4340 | -1.63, 20.3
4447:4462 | -0.32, 21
